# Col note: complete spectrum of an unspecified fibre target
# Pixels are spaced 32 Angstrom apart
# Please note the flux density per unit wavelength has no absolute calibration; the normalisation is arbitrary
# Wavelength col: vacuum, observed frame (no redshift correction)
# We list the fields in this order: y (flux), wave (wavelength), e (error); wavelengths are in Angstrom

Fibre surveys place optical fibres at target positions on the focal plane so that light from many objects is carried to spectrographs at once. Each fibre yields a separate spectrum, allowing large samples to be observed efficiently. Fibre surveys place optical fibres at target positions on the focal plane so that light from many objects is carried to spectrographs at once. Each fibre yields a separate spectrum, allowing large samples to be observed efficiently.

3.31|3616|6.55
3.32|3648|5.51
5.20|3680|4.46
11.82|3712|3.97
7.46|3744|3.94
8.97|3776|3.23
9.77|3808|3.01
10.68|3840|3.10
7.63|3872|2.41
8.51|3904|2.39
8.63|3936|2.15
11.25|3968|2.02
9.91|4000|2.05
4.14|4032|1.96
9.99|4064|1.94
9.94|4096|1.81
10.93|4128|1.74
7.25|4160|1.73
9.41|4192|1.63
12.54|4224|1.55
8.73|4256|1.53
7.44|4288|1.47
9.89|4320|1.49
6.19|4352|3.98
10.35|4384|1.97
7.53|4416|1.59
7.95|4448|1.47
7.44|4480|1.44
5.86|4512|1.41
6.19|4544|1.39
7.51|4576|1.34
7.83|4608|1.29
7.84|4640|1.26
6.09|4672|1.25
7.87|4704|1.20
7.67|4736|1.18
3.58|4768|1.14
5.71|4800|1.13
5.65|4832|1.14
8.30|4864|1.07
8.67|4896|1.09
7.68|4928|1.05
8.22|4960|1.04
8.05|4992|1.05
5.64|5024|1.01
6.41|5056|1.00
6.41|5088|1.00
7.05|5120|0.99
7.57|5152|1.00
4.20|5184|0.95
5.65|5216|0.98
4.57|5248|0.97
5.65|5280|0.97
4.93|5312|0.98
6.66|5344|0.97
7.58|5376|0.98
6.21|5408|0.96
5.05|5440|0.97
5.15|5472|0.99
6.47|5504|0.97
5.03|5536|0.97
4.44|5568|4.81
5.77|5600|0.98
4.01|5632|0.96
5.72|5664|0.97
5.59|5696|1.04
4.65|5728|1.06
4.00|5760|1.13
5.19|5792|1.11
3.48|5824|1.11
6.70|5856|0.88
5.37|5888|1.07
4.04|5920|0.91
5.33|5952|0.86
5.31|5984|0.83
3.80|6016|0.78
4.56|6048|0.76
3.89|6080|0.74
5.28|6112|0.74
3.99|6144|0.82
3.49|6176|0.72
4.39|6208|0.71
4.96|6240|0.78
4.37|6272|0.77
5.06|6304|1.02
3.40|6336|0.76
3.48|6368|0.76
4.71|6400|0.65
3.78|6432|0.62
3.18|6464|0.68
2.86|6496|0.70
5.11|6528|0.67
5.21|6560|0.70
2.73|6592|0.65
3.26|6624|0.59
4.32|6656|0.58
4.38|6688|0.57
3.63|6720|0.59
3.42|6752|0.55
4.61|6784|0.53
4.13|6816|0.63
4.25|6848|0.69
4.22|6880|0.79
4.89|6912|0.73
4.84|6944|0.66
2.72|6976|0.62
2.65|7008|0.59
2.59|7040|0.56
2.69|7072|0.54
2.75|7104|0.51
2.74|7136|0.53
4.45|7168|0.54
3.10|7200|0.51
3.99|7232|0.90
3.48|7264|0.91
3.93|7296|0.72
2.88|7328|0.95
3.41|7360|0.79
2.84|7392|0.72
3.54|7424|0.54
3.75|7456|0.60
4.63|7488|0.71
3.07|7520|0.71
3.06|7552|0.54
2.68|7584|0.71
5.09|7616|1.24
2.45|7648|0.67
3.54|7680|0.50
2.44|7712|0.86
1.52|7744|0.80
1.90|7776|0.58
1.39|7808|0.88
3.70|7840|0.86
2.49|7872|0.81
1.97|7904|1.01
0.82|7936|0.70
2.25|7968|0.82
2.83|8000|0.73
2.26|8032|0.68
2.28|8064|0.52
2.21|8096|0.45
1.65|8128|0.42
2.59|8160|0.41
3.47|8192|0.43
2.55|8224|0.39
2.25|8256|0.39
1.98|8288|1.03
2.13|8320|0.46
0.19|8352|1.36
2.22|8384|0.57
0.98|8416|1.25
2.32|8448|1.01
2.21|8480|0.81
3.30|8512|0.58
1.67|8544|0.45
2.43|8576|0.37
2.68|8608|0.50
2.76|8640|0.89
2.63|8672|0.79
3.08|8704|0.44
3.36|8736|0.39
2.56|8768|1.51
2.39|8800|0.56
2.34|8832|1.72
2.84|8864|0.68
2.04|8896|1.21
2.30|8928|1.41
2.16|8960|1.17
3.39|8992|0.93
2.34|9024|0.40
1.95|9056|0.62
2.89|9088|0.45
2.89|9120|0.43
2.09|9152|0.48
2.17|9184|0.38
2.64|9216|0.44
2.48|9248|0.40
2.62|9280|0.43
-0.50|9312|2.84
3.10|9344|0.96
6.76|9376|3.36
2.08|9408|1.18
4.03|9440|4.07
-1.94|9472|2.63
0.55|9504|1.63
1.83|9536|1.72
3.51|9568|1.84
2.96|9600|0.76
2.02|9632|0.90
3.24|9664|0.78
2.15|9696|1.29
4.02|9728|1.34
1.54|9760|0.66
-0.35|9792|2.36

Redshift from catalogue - 1.35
